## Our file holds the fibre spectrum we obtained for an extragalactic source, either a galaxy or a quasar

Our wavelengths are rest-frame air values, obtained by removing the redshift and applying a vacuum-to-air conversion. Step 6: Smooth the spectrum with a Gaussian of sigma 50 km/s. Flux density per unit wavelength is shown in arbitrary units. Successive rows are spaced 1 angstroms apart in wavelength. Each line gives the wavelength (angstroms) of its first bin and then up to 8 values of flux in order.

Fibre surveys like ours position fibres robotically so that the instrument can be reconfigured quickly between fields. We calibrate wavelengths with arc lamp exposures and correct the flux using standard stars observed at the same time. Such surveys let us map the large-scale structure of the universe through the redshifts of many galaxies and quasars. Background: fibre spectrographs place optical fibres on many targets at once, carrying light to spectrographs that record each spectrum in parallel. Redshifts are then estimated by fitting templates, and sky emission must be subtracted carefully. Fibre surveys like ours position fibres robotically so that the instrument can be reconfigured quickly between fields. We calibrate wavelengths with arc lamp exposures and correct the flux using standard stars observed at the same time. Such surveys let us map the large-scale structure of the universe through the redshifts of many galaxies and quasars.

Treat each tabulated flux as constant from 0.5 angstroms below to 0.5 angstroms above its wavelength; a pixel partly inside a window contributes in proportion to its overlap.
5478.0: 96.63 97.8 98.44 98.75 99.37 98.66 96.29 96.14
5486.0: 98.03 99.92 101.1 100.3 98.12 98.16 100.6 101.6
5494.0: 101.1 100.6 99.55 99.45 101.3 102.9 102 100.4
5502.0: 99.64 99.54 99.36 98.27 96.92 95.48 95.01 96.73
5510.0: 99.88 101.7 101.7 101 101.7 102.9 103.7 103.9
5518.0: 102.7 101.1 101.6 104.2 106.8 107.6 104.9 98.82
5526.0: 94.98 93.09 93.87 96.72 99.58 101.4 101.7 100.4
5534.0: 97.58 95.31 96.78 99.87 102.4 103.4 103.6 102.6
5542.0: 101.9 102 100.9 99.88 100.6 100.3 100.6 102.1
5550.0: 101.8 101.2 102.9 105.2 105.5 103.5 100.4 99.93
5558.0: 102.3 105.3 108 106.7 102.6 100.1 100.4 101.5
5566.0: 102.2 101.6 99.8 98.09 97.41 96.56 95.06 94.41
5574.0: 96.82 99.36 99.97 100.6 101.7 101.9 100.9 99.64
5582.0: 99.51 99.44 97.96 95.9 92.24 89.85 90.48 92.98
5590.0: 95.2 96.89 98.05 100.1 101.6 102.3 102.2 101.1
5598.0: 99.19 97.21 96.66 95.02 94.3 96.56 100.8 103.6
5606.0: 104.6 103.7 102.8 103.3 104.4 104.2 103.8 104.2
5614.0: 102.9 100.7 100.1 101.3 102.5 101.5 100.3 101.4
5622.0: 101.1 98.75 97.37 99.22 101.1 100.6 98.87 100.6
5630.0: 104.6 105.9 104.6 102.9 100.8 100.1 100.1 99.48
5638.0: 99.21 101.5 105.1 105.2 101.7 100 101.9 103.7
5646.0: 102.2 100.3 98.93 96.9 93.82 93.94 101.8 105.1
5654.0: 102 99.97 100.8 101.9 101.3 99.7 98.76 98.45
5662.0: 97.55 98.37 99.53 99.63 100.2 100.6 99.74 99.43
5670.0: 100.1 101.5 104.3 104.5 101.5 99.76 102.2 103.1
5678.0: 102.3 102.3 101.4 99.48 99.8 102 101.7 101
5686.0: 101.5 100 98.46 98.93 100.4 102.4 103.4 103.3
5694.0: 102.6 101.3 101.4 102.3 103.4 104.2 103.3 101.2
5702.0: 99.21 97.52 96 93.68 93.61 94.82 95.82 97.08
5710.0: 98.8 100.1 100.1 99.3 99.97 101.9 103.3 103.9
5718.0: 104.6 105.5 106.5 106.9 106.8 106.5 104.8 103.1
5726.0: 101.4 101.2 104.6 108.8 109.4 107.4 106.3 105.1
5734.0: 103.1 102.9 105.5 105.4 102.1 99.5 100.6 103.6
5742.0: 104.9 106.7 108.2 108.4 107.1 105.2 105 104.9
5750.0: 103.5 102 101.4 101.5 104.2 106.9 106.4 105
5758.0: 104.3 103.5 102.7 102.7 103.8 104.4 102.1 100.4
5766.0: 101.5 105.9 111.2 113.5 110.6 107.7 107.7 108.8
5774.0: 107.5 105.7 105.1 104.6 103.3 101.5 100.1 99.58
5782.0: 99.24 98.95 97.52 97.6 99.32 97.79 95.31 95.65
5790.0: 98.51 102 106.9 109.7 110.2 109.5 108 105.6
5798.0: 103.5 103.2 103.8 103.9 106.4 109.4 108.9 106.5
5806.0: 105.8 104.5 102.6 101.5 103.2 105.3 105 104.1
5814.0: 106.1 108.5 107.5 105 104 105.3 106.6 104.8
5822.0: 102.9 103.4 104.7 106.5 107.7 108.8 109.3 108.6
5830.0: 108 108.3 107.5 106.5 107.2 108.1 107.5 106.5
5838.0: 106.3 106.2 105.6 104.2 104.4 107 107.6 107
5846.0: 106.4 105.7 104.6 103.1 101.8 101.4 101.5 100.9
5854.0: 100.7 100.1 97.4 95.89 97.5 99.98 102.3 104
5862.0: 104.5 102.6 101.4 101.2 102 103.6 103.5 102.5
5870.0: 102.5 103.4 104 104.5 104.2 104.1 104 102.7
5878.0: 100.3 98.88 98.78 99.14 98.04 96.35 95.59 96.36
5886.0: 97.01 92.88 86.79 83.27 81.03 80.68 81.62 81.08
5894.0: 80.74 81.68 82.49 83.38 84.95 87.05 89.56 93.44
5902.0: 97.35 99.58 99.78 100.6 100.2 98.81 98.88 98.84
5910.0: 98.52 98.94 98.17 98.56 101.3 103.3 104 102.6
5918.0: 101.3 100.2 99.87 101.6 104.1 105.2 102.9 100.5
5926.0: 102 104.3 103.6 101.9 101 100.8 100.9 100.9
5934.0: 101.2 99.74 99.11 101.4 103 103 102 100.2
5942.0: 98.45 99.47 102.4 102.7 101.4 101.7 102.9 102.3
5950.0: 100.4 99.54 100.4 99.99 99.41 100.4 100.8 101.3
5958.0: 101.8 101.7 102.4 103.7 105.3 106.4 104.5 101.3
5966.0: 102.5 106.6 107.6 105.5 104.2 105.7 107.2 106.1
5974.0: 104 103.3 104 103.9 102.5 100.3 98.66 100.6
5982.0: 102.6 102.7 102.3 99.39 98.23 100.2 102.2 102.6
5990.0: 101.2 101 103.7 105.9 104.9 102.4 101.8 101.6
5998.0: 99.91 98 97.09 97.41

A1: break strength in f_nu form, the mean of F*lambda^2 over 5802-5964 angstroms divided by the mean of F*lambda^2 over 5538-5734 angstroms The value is 1.09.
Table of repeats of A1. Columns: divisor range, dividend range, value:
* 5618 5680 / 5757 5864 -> 1.10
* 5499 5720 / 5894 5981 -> 1.12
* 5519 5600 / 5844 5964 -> 1.12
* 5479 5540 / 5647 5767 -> 1.10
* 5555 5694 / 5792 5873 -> 1.12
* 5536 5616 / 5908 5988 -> 1.16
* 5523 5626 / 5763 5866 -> 1.13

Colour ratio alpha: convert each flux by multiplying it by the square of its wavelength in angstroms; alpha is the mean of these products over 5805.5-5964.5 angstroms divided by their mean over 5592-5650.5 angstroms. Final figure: 1.09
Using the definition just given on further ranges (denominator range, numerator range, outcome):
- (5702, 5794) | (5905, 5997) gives 1.06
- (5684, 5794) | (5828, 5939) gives 1.02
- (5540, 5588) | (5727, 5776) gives 1.12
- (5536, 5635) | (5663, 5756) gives 1.06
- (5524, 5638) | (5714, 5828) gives 1.12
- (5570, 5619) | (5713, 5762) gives 1.11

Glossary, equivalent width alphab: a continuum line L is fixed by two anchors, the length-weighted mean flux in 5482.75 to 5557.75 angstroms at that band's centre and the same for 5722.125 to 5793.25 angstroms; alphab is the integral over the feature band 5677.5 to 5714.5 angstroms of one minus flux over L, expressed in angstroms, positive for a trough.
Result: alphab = 1.0 angstroms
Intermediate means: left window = 100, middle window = 100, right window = 104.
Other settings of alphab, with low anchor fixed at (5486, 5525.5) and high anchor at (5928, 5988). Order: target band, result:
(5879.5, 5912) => 3.14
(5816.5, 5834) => -0.80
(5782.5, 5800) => -0.12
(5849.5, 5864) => 0.15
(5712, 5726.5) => -0.34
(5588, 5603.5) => 0.51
